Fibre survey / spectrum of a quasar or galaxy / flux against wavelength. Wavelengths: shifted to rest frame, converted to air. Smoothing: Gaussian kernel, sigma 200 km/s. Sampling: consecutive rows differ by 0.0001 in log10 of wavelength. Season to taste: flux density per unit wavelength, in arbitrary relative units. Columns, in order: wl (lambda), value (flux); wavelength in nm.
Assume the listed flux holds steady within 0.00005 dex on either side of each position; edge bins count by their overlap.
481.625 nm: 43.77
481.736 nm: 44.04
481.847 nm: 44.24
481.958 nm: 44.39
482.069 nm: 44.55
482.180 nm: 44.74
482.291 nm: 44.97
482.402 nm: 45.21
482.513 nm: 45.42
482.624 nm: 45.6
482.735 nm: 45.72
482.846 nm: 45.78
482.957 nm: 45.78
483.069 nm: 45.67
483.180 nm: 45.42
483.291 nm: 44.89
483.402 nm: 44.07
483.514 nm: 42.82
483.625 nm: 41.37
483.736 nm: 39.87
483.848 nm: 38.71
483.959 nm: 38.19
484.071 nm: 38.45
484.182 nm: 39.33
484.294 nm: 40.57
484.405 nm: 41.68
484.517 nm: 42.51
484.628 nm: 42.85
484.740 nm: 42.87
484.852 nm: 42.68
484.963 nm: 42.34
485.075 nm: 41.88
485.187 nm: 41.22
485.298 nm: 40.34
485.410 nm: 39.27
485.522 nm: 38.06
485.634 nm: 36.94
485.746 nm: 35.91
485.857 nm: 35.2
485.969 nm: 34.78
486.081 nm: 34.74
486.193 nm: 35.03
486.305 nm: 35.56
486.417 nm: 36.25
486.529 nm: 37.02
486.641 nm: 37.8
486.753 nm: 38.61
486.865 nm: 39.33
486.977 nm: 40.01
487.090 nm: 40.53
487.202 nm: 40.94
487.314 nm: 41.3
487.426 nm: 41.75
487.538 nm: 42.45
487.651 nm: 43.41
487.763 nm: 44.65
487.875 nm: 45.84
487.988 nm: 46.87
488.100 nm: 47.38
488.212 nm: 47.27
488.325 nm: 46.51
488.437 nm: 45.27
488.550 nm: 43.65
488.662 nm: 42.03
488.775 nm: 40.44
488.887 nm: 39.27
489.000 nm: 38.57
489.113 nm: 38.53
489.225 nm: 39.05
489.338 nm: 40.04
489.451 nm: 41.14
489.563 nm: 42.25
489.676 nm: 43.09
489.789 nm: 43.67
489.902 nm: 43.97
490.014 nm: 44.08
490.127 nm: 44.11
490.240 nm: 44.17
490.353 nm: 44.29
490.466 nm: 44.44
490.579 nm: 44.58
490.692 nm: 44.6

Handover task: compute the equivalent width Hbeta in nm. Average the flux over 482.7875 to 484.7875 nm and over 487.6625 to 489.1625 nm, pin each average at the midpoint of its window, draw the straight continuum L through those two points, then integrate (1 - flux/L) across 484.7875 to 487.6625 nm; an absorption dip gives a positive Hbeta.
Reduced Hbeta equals 0.27 nm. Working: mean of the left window 42.3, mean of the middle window 38.9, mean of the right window 43.6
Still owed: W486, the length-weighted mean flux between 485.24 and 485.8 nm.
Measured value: 38.1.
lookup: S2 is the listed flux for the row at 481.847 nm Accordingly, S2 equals 44.24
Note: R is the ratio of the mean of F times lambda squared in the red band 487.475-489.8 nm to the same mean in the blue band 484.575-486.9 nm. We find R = 1.13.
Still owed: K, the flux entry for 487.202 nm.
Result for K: 40.94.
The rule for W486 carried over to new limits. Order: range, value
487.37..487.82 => 43.1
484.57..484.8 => 42.8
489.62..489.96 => 43.6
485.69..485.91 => 35.7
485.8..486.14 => 35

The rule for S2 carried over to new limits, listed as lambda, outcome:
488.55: 43.65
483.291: 44.89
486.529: 37.02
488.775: 40.44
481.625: 43.77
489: 38.57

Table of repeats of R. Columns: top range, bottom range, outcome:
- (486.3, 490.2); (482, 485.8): 1.01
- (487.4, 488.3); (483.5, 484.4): 1.15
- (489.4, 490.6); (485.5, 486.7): 1.23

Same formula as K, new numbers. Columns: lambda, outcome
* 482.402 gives 45.21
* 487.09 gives 40.53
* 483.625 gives 41.37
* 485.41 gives 39.27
